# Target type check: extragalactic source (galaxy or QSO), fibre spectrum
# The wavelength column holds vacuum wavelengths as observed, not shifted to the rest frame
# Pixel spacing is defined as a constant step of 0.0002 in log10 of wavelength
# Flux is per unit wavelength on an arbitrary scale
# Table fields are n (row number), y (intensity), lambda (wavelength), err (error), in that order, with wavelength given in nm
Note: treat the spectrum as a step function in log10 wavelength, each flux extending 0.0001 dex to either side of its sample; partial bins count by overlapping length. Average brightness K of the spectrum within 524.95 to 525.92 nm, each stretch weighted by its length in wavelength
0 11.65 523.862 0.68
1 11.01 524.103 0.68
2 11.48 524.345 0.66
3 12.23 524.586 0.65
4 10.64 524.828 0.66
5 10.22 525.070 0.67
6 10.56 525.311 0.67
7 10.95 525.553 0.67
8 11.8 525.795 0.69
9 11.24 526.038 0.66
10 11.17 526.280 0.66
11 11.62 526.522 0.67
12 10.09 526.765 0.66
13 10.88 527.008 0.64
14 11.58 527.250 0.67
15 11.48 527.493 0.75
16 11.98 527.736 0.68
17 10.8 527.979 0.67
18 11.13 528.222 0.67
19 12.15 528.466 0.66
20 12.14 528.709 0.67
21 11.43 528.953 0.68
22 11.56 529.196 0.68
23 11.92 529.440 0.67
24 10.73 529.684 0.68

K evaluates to 10.9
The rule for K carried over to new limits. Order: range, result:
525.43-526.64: 11.4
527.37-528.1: 11.4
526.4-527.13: 10.9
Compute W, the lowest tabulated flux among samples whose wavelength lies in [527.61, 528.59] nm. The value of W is 10.8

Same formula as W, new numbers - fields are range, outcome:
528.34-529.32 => 11.43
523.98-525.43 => 10.22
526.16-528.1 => 10.09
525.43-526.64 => 10.95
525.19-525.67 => 10.56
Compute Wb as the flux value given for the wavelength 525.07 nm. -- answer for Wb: 10.22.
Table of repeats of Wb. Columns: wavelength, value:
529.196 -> 11.56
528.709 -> 12.14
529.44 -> 11.92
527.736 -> 11.98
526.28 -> 11.17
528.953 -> 11.43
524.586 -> 12.23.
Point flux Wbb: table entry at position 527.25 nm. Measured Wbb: 11.58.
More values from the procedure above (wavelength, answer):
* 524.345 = 11.48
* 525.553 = 10.95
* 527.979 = 10.8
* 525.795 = 11.8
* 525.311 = 10.56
